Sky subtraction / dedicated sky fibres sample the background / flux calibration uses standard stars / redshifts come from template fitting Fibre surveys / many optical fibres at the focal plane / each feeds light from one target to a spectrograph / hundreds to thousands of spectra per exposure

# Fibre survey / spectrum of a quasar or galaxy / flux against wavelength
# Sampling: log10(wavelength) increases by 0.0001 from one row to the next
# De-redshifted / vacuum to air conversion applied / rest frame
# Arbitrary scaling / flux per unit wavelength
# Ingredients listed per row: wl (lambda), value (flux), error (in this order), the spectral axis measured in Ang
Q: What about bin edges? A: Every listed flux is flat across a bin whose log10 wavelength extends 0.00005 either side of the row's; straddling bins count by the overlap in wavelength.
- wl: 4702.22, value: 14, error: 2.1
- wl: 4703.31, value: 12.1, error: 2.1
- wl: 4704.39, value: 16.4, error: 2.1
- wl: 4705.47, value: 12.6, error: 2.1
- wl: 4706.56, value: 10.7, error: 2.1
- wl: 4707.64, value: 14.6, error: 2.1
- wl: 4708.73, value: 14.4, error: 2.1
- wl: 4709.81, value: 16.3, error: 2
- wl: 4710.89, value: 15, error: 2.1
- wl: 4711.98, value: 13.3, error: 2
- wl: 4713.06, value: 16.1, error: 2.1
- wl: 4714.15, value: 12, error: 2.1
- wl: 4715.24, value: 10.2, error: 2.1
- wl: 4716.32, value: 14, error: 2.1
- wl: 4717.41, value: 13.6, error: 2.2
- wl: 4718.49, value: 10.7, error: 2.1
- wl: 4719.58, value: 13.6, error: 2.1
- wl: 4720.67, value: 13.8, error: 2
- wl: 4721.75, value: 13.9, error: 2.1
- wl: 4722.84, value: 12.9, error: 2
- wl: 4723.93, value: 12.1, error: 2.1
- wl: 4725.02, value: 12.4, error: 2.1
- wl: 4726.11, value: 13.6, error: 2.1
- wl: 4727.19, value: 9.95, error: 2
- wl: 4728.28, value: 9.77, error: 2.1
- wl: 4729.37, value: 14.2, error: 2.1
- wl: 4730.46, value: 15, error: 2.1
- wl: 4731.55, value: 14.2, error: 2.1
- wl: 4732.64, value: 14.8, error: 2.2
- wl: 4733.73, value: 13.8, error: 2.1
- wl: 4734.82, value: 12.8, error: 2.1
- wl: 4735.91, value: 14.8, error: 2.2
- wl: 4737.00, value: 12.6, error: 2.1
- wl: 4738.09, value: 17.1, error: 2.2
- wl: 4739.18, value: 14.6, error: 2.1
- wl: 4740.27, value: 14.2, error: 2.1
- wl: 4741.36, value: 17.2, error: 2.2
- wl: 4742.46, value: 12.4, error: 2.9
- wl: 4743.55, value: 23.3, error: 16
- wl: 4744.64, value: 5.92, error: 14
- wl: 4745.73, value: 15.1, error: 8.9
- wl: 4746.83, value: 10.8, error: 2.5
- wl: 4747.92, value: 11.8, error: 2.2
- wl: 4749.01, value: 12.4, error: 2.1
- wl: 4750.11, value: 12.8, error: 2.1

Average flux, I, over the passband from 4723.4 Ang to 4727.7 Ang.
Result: 12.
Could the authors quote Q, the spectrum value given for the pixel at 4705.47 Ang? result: 12.6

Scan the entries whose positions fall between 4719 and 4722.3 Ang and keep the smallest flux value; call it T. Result 13.6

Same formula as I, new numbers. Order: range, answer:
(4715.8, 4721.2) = 13.1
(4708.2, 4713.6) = 15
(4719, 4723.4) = 13.5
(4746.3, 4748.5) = 11.4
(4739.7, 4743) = 14.6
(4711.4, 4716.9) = 13.1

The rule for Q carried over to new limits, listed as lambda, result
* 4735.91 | 14.8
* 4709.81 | 16.3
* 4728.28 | 9.77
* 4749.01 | 12.4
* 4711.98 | 13.3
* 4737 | 12.6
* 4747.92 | 11.8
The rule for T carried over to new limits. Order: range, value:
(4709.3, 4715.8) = 10.2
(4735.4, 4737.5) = 12.6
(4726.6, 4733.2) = 9.77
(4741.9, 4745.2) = 5.92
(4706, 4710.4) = 10.7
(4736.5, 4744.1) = 12.4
